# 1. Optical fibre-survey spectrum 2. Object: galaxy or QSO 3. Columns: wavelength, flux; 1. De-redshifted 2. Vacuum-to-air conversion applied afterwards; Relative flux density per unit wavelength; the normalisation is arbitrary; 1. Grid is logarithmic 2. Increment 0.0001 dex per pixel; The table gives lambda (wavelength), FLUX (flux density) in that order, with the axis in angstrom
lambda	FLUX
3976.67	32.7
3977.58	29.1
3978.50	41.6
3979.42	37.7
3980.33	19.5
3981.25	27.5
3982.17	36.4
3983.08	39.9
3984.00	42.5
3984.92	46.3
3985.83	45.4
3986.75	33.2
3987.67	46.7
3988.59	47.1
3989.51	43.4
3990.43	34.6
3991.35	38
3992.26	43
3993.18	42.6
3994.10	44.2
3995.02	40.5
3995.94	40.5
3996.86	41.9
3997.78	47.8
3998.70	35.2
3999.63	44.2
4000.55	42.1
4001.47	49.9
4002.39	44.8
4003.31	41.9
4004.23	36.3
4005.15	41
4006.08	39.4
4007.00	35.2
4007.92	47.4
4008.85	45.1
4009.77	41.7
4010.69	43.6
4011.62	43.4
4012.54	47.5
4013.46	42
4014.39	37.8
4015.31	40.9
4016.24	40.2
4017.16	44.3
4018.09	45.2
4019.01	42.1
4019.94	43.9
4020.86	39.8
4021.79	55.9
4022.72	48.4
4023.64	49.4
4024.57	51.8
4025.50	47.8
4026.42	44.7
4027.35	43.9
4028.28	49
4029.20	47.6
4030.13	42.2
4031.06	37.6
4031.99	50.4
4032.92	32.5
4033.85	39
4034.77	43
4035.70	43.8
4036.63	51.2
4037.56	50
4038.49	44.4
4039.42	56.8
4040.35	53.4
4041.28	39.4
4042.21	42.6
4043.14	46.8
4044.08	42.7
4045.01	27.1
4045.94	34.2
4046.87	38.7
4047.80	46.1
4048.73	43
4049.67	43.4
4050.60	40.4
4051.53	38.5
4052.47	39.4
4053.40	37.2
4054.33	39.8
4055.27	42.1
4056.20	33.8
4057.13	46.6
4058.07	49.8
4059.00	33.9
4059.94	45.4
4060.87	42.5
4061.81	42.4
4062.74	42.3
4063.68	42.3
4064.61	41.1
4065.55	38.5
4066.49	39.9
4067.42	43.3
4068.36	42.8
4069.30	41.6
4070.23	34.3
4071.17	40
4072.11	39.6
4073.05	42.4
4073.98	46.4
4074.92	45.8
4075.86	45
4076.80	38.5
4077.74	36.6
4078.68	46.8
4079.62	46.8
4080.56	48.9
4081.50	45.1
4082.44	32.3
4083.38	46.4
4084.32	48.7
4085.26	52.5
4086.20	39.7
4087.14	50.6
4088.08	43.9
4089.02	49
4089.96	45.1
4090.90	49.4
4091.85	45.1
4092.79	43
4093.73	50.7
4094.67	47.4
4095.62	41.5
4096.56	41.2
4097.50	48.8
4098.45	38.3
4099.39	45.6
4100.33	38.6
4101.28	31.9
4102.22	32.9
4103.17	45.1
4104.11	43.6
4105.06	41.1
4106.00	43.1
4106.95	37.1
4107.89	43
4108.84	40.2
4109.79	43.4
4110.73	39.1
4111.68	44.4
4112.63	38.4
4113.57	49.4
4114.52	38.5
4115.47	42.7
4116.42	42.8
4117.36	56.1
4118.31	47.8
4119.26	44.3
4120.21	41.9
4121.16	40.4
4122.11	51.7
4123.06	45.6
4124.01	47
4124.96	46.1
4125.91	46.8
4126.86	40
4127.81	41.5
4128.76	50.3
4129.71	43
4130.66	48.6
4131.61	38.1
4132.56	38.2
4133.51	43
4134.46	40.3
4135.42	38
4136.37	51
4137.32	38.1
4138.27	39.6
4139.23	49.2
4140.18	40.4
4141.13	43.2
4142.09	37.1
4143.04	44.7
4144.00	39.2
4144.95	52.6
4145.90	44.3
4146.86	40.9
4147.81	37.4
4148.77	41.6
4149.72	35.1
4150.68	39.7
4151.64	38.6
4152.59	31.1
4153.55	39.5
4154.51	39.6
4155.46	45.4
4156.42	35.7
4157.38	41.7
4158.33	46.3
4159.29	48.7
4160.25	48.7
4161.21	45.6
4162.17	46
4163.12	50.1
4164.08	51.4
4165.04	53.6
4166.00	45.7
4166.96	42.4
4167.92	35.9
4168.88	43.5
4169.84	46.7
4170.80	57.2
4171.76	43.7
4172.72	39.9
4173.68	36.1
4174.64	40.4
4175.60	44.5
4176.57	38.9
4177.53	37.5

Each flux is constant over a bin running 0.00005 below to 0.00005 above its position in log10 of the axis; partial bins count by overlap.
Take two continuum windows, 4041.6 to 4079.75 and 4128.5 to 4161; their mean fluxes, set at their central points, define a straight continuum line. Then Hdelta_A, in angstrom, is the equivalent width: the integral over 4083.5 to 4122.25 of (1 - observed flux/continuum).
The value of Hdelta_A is -2.1 angstrom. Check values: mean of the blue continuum 41.2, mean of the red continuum 42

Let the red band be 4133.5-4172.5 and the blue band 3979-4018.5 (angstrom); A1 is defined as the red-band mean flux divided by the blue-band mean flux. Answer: 1.1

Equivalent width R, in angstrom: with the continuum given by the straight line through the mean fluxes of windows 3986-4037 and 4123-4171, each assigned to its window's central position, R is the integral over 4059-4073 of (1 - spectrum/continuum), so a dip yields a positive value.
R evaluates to 0.7 angstrom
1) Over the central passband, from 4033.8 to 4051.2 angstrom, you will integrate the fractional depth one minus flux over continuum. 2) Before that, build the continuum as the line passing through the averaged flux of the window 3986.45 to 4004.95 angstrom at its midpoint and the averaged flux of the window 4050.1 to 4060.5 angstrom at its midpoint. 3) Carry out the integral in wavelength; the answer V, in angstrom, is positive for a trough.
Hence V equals -1.1 angstrom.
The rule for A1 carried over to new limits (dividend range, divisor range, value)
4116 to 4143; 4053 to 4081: 1.05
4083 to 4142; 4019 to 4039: 0.96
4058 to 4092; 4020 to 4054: 0.99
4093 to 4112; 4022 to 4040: 0.91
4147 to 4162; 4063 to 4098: 0.94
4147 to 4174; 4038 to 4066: 1.03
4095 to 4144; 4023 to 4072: 1.00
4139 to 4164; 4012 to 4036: 0.96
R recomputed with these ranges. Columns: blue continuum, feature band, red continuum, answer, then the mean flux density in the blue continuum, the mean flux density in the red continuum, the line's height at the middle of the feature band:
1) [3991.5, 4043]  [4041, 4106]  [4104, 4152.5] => 1.7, 44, 42.8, 43.4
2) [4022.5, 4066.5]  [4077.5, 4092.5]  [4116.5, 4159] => -0.9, 43.1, 42.8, 42.9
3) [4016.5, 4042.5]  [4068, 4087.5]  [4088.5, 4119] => 0.3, 45.7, 43.3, 44.1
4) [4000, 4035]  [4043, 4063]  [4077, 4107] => 1.4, 43.7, 43.7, 43.7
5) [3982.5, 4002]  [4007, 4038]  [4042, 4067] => -2.2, 42.3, 40.7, 41.5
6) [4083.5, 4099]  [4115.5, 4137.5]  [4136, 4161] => -0.5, 46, 41.9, 43.5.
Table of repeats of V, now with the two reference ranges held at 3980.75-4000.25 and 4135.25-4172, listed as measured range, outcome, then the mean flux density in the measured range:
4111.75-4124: -0.6 angstrom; 45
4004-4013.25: -0.2 angstrom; 42.2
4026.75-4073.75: -0.4 angstrom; 42.2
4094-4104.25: 0.3 angstrom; 41.5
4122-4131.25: -0.6 angstrom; 45.7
